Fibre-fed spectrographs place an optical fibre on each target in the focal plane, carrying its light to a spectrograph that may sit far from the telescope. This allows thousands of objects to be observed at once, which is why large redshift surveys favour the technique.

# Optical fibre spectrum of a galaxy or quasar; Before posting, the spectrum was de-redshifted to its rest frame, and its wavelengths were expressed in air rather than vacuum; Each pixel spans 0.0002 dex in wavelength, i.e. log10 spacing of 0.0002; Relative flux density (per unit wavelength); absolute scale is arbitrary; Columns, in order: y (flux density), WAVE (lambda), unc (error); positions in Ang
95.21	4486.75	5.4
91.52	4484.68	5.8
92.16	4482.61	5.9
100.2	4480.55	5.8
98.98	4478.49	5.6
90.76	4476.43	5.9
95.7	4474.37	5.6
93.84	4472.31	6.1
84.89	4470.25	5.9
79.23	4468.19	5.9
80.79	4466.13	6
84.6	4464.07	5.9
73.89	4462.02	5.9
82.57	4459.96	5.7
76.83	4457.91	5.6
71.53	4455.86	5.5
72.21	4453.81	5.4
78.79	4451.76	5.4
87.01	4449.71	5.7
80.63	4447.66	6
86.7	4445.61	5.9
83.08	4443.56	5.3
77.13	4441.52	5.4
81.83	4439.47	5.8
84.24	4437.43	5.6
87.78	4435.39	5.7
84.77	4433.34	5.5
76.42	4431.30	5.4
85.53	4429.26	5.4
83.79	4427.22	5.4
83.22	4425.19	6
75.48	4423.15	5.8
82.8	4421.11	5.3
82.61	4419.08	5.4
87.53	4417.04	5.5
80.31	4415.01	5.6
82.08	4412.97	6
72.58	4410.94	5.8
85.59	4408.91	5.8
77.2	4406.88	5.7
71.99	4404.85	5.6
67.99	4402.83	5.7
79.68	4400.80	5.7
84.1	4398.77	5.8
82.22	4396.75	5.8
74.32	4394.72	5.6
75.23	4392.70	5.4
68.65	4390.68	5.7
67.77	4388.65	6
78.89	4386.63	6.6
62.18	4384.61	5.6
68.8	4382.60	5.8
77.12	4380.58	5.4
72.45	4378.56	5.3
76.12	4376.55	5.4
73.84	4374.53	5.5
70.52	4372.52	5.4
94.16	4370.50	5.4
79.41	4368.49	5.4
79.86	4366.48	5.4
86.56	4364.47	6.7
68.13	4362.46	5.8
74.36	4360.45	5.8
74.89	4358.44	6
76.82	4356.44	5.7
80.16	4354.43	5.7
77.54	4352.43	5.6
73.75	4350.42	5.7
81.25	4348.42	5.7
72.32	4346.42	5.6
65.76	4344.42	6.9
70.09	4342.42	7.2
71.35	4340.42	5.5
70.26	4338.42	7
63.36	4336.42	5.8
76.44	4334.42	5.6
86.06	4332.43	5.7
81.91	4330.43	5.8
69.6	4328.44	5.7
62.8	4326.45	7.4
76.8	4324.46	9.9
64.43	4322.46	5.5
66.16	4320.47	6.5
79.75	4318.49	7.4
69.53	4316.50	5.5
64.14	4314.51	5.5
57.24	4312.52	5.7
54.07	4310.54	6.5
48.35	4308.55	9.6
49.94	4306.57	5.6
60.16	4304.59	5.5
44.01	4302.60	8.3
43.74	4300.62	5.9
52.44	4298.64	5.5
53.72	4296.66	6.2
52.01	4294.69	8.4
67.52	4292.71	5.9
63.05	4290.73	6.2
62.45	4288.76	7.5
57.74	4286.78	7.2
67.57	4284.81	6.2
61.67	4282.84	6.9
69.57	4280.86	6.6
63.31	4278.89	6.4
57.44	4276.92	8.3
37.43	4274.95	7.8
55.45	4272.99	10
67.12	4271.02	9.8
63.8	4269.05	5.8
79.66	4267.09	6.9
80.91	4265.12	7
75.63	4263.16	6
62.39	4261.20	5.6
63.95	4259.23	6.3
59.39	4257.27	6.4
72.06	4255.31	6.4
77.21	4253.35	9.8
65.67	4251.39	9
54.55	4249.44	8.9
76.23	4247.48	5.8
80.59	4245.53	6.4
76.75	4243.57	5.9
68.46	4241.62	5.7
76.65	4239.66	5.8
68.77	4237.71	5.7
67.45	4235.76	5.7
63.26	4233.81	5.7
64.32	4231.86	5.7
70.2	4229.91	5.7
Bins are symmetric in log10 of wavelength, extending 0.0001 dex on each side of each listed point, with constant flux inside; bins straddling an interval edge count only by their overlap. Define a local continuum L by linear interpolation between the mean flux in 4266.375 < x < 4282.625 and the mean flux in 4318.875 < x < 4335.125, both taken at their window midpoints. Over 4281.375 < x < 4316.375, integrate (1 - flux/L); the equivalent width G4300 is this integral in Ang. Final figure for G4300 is 5.1 Ang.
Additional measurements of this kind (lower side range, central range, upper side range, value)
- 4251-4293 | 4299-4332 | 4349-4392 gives 3.5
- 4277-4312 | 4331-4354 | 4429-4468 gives -3.3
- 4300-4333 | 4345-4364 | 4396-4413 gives -1.6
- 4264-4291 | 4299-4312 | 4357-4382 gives 3.3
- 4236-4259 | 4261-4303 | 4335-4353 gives 5.8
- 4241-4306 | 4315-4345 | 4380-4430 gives -0.9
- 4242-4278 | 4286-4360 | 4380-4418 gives 5.3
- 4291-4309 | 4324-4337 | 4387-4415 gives -3.0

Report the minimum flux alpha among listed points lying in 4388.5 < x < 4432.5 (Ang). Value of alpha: 67.77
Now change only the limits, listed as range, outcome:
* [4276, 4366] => 43.74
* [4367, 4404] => 62.18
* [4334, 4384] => 63.36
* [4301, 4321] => 44.01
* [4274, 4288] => 37.43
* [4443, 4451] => 80.63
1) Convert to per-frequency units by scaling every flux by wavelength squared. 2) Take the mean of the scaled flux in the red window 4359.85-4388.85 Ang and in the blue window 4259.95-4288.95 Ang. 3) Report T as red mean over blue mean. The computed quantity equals 1.2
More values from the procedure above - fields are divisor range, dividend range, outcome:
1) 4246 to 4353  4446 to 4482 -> 1.39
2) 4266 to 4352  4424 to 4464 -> 1.34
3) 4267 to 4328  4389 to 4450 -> 1.41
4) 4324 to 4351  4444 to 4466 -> 1.15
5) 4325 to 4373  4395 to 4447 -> 1.11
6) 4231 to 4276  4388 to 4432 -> 1.25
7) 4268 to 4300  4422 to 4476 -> 1.49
